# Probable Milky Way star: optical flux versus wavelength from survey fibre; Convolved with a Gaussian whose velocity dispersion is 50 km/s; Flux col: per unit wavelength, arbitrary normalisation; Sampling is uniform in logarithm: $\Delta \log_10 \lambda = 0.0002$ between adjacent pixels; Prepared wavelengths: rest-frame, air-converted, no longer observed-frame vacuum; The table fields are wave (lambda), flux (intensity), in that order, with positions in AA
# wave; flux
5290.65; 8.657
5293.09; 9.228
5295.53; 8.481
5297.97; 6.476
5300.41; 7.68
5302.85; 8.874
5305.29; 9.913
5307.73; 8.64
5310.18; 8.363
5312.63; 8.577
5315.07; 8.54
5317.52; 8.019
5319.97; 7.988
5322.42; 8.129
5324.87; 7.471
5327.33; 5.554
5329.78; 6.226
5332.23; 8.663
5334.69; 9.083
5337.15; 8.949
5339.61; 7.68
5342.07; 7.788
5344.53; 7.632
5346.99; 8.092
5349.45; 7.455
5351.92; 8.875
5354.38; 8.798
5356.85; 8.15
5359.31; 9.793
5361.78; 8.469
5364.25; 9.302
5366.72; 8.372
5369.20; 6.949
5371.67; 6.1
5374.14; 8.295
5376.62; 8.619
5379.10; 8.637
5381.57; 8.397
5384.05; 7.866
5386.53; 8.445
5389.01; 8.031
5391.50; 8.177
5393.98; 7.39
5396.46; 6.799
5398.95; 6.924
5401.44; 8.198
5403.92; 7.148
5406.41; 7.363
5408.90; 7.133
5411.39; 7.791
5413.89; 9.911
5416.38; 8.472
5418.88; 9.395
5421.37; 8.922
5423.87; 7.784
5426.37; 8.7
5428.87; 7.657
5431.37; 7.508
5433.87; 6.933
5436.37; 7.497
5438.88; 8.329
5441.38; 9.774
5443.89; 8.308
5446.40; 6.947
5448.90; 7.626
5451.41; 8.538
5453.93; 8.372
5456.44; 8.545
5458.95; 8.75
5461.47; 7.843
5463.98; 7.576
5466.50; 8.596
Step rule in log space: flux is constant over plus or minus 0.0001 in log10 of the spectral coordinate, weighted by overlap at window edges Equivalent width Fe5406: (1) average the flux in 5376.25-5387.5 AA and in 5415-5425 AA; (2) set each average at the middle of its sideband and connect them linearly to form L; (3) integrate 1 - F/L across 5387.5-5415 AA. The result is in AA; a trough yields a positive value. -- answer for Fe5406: 2.6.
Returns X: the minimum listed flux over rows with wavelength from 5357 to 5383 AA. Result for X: 6.1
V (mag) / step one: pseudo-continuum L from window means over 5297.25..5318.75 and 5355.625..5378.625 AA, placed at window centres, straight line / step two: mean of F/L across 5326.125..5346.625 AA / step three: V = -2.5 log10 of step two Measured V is 0.081 mag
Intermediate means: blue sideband 8.39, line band 7.72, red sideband 8.24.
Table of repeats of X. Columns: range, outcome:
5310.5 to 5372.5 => 5.554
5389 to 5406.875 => 6.799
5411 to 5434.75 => 6.933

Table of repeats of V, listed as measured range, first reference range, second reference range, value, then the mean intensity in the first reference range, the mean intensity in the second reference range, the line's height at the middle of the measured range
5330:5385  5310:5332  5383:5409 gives -0.08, 7.66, 7.61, 7.64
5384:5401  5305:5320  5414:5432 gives 0.11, 8.54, 8.48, 8.49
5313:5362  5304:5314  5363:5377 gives 0.04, 8.87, 7.9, 8.42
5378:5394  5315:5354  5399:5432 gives -0.02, 7.88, 8.12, 8.03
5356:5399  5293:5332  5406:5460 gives 0.00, 7.99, 8.2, 8.11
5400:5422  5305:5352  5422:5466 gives -0.02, 8.02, 8.06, 8.05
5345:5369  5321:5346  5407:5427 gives -0.07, 7.72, 8.47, 7.93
